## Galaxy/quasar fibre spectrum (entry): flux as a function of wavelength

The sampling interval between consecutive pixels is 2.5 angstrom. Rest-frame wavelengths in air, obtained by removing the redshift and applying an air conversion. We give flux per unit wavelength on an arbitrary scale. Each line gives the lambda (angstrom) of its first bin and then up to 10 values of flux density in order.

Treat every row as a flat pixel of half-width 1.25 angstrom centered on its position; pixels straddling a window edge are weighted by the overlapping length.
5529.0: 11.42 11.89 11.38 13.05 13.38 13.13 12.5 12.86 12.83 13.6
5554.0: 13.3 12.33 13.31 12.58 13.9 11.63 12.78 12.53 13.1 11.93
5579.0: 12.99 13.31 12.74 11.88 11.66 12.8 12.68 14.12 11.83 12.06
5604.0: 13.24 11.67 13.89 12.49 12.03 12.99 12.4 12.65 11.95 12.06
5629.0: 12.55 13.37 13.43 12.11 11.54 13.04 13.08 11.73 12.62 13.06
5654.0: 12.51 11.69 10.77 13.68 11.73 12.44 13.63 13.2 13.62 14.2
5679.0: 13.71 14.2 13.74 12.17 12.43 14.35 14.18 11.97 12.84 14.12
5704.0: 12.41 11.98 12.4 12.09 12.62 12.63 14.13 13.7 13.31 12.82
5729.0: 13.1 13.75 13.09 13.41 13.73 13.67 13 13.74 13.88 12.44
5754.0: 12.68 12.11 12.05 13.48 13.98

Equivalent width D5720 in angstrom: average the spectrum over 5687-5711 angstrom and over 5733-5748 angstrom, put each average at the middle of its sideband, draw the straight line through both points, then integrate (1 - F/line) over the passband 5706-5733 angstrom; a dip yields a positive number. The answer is 0.4 angstrom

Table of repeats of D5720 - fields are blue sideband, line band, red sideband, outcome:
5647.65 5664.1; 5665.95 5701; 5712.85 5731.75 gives -1.8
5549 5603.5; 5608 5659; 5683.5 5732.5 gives 1.4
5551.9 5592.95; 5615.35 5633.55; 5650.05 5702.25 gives 0.4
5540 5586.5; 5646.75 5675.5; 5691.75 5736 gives 0.8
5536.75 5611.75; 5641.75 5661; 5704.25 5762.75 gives 0.9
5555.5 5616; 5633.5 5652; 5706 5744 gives 0.5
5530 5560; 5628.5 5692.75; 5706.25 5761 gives 0.3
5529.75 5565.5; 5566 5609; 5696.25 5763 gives 1.0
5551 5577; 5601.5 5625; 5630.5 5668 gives 0.1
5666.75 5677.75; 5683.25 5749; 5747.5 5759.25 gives -0.3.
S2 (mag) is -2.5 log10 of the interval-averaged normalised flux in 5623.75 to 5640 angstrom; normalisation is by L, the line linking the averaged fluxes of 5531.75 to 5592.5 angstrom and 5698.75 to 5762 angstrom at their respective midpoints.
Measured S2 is 0.03 mag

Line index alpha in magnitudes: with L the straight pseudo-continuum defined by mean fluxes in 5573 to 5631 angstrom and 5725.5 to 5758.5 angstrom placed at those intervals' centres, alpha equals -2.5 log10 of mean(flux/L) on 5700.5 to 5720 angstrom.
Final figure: 0.02 mag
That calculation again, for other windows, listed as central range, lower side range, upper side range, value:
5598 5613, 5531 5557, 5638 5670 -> 0.004 mag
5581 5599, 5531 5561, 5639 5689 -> 0.014 mag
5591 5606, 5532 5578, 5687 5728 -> 0.008 mag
